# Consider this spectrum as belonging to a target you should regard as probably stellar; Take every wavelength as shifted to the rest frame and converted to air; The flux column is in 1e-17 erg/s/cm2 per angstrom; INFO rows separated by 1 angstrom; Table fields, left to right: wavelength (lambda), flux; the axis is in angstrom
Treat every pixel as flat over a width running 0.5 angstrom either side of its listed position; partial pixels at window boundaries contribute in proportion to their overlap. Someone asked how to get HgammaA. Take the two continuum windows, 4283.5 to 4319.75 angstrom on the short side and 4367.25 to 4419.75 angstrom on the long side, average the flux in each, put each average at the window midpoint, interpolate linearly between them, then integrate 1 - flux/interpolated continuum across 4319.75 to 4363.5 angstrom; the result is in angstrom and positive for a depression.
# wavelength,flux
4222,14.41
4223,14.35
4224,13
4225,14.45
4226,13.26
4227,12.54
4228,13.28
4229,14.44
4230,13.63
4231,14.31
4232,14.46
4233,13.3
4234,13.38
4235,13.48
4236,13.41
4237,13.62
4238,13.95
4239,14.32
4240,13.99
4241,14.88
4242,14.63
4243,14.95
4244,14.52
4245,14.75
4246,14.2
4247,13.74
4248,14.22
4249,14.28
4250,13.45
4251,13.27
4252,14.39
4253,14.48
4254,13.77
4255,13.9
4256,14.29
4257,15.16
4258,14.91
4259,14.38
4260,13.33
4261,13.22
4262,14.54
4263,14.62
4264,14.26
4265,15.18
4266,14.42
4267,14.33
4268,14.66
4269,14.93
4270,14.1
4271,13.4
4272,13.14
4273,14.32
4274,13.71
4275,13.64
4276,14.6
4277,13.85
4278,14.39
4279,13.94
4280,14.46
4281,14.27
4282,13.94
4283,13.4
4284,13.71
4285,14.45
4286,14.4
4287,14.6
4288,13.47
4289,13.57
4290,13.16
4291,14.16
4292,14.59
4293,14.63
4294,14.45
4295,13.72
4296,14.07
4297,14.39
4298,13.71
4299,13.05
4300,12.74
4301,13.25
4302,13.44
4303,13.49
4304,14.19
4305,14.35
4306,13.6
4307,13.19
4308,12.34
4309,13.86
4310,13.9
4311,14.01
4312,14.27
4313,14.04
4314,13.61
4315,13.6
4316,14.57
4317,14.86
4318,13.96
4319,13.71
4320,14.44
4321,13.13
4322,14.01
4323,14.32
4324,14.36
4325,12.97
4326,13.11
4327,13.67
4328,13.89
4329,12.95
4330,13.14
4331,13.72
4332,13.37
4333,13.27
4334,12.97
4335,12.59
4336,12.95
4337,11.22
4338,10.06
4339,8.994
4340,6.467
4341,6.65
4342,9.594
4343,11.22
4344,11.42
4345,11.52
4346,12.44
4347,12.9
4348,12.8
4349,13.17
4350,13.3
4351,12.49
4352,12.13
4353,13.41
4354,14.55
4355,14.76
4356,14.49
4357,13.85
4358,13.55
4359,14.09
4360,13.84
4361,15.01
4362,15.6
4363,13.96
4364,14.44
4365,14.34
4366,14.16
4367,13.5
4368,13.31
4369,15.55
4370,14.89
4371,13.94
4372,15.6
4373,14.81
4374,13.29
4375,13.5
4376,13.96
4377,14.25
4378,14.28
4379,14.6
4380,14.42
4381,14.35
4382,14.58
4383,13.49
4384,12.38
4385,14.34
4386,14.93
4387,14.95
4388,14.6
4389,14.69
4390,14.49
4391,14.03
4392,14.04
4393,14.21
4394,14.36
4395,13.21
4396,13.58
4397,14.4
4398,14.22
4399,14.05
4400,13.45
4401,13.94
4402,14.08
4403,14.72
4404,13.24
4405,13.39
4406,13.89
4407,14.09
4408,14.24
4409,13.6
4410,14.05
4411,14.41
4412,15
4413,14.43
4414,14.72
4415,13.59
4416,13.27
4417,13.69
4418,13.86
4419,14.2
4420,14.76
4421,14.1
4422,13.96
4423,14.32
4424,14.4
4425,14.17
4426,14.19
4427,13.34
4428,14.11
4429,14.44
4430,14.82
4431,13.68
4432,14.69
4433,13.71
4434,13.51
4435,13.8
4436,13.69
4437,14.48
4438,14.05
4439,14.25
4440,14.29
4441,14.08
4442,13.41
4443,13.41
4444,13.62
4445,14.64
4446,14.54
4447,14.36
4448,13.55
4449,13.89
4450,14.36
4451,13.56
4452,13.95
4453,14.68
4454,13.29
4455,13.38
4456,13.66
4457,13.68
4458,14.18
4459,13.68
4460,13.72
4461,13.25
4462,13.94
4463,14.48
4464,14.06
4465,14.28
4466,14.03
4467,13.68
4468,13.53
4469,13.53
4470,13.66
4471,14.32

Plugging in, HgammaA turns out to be 3.8 angstrom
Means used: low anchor 13.9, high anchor 14.1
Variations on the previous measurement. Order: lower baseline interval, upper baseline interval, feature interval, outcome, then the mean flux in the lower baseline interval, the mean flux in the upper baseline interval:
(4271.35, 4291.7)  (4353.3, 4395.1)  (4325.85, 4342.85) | 3.0 angstrom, 14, 14.3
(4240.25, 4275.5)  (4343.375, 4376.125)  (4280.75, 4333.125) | 0.8 angstrom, 14.2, 13.8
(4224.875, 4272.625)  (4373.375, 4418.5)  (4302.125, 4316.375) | 0.3 angstrom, 14.1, 14.1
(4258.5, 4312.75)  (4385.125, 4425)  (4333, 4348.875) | 3.4 angstrom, 14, 14.1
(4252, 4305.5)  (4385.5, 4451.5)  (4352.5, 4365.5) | -0.2 angstrom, 14.1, 14.1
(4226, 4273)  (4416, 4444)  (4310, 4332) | 0.4 angstrom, 14.1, 14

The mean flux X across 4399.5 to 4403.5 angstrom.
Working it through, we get 14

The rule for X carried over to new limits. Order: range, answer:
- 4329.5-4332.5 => 13.4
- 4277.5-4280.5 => 14.3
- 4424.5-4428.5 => 14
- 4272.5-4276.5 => 14.1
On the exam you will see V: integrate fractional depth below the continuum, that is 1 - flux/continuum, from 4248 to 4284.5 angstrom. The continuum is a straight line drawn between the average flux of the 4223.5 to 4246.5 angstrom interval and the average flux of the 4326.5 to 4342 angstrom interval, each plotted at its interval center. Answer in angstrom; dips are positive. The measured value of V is -2.5 angstrom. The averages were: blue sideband 13.9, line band 14.1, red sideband 11.7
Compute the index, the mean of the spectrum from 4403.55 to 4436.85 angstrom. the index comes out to 14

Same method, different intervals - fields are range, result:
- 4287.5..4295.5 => 14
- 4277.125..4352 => 13.2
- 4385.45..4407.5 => 14.1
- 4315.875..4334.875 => 13.7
